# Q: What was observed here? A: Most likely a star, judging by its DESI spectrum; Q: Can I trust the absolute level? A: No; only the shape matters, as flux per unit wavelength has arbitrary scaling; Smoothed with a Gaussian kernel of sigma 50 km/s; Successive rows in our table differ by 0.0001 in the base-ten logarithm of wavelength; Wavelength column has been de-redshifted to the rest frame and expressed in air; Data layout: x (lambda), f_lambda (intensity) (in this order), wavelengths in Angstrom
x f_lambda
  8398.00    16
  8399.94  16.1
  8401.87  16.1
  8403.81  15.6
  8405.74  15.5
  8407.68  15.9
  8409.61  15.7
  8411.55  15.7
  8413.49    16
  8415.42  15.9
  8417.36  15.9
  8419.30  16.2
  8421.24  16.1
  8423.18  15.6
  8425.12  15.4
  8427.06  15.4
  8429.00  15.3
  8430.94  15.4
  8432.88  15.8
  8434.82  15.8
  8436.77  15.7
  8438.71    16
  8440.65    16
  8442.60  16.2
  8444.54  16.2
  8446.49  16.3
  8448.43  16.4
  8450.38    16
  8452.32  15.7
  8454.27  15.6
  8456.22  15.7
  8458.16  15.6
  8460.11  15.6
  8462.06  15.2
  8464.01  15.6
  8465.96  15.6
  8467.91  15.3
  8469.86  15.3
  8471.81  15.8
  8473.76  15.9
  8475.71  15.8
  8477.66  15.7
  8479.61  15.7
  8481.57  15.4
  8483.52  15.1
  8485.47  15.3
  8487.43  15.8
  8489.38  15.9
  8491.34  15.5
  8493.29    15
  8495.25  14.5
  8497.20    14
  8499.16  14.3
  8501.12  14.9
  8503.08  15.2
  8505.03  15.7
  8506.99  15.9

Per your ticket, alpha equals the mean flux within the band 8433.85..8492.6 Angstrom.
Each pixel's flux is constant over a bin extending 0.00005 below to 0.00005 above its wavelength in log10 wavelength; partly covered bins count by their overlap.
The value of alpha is 15.7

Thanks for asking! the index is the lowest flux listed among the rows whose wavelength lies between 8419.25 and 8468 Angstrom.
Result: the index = 15.2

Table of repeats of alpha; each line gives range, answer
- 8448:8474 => 15.6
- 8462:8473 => 15.5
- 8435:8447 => 16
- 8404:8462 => 15.8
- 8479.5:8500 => 15.1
